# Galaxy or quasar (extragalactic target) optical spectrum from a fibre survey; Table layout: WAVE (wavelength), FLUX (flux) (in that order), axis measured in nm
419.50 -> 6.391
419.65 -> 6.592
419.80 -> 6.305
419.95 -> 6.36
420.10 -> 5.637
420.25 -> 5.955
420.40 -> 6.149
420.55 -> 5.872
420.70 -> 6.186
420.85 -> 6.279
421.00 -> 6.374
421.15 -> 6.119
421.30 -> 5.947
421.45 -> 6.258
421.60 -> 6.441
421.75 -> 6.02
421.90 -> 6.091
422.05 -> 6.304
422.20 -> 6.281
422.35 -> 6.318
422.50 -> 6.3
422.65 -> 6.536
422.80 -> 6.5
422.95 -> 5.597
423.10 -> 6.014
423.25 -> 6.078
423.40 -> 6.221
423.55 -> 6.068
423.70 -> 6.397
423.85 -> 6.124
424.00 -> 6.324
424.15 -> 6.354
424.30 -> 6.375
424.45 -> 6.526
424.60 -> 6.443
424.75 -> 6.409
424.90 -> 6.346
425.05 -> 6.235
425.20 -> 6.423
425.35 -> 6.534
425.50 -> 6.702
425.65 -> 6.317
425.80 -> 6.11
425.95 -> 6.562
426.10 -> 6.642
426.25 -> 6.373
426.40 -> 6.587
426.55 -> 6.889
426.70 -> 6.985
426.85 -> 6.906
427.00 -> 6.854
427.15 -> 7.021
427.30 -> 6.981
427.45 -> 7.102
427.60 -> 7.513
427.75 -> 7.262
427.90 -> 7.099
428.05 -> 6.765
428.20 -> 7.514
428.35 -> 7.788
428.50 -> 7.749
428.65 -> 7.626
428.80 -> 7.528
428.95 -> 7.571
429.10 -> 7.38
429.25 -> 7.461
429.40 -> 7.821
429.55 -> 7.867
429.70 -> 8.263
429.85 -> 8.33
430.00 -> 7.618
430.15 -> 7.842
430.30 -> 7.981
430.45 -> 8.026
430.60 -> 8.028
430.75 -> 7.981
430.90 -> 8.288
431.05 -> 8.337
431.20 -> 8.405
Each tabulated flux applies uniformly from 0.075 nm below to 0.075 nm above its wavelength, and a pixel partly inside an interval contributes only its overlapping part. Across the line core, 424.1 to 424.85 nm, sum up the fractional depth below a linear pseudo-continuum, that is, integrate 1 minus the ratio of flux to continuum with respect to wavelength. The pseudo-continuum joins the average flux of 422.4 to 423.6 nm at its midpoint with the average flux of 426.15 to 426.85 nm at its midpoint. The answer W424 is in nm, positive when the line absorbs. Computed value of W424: 0.00 nm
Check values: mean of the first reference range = 6.17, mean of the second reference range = 6.73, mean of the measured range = 6.42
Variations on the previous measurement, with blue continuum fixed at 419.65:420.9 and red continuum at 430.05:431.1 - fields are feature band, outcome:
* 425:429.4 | 0.252 nm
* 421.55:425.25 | 0.240 nm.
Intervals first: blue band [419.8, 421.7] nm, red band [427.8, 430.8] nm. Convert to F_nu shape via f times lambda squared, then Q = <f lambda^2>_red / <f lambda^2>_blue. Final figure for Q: 1.31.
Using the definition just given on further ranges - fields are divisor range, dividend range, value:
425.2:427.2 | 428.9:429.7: 1.17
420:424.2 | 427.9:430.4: 1.29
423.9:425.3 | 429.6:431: 1.29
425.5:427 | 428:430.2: 1.18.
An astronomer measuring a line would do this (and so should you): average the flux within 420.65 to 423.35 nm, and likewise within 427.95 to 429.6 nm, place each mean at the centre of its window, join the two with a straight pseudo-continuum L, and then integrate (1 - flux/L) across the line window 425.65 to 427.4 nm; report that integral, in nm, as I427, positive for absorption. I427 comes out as 0.10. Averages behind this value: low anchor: 6.2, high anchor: 7.54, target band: 6.71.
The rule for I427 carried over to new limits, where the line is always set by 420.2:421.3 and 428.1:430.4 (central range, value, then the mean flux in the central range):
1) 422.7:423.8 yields 0.08 nm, 6.13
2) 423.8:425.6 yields 0.12 nm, 6.4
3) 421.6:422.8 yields 0.02 nm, 6.29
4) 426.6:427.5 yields 0.04 nm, 6.97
